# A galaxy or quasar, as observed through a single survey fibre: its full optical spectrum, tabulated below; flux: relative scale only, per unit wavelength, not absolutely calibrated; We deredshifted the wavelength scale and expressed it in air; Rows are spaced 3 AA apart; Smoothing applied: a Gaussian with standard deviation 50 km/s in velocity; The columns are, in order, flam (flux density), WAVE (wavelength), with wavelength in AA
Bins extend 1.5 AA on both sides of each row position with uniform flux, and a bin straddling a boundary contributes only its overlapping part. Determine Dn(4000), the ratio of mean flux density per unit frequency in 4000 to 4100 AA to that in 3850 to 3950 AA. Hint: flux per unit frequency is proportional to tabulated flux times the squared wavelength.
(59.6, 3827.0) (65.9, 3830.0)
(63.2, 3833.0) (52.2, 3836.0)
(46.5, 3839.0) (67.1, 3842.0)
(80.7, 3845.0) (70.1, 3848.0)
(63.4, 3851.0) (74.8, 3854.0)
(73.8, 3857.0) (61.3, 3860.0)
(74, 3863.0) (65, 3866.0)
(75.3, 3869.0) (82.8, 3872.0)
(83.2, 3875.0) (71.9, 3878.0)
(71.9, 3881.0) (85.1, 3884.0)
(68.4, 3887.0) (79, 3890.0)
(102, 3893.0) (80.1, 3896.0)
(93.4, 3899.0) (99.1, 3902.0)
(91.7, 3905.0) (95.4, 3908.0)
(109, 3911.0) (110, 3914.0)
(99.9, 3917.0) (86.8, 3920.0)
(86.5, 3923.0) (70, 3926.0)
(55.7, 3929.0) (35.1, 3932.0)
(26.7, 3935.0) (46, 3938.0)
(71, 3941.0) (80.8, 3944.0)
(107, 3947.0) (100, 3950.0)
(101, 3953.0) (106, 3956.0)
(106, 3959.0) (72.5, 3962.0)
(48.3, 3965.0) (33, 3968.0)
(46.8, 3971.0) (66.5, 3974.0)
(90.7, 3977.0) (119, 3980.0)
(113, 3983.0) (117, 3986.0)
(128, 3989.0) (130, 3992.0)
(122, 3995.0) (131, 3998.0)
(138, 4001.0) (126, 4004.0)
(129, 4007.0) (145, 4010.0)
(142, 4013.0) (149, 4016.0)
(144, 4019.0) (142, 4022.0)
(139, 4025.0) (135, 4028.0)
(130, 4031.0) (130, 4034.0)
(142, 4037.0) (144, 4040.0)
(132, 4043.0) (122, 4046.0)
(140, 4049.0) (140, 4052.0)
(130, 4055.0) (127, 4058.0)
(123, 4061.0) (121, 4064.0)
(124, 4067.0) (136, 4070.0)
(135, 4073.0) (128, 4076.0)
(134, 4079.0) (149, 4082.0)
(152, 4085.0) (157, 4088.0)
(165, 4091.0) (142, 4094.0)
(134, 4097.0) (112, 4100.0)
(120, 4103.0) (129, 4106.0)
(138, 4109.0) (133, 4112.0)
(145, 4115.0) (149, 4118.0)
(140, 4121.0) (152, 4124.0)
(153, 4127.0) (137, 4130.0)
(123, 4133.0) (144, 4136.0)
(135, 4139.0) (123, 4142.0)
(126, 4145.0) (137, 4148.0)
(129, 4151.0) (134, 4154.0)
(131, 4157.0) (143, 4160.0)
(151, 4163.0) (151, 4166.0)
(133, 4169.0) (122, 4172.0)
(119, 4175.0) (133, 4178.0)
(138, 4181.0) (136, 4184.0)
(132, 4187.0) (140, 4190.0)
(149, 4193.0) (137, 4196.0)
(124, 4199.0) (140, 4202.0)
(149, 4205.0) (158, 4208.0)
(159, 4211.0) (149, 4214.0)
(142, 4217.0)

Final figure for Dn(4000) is 1.88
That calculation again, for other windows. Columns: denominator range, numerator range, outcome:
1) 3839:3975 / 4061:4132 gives 1.97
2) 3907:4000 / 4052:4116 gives 1.64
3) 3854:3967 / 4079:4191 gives 1.92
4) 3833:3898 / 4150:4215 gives 2.24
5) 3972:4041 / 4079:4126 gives 1.16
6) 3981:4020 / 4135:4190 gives 1.11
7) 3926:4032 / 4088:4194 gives 1.45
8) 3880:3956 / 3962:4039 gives 1.48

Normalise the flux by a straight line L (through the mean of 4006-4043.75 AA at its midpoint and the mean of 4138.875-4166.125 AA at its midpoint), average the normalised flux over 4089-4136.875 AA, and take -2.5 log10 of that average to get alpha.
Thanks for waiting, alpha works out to -0.02 mag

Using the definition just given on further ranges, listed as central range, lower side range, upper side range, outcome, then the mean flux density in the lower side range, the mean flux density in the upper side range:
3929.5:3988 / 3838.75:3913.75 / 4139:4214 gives 0.22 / 79.7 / 137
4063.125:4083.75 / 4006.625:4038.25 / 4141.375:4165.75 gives 0.04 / 139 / 136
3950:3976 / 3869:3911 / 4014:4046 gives 0.44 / 85.4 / 138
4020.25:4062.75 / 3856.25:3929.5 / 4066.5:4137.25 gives -0.10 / 83.3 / 139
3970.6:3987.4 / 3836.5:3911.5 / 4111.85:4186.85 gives 0.06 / 77.8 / 137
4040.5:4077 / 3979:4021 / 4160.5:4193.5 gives 0.02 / 131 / 137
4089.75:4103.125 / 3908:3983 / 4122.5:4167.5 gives -0.10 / 79.1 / 138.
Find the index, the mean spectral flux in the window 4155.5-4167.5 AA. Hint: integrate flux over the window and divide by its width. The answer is 144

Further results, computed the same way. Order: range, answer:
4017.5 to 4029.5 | 140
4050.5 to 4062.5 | 130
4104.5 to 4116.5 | 136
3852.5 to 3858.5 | 74.3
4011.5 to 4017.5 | 146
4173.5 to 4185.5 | 132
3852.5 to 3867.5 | 69.8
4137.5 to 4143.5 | 129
